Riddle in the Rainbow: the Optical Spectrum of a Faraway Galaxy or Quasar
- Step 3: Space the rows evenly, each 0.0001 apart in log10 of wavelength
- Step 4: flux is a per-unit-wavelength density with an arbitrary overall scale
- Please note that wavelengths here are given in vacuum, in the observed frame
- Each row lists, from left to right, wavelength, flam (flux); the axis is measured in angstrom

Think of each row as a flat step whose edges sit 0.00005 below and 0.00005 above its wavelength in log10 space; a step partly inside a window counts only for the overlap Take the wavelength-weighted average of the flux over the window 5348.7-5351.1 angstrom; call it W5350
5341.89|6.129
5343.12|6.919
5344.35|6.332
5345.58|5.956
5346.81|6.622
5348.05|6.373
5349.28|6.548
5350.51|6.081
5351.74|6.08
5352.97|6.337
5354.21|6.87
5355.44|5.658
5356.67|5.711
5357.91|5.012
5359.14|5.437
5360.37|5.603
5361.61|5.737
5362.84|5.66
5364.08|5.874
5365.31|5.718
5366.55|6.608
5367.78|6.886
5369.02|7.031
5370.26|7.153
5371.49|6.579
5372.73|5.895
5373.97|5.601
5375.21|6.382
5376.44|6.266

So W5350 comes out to 6.32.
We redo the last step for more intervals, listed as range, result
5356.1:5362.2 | 5.49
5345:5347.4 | 6.29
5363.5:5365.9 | 5.81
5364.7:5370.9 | 6.68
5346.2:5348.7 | 6.48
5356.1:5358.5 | 5.34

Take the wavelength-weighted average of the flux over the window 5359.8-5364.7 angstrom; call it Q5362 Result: 5.72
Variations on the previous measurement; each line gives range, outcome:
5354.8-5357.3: 5.69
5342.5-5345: 6.62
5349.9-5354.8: 6.34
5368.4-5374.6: 6.44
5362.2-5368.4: 6.15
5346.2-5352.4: 6.34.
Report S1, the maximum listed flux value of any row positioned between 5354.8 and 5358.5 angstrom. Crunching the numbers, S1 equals 5.711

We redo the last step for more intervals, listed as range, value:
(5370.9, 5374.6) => 6.579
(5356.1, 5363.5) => 5.737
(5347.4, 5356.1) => 6.87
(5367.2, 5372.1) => 7.153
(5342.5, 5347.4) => 6.919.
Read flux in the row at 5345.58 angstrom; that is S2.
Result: 5.956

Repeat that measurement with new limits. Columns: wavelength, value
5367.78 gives 6.886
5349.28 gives 6.548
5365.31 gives 5.718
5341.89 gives 6.129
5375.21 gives 6.382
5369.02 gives 7.031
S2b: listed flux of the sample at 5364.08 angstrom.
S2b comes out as 5.874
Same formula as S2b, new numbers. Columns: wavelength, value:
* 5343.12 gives 6.919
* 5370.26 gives 7.153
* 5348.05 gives 6.373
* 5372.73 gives 5.895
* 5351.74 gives 6.08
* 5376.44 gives 6.266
